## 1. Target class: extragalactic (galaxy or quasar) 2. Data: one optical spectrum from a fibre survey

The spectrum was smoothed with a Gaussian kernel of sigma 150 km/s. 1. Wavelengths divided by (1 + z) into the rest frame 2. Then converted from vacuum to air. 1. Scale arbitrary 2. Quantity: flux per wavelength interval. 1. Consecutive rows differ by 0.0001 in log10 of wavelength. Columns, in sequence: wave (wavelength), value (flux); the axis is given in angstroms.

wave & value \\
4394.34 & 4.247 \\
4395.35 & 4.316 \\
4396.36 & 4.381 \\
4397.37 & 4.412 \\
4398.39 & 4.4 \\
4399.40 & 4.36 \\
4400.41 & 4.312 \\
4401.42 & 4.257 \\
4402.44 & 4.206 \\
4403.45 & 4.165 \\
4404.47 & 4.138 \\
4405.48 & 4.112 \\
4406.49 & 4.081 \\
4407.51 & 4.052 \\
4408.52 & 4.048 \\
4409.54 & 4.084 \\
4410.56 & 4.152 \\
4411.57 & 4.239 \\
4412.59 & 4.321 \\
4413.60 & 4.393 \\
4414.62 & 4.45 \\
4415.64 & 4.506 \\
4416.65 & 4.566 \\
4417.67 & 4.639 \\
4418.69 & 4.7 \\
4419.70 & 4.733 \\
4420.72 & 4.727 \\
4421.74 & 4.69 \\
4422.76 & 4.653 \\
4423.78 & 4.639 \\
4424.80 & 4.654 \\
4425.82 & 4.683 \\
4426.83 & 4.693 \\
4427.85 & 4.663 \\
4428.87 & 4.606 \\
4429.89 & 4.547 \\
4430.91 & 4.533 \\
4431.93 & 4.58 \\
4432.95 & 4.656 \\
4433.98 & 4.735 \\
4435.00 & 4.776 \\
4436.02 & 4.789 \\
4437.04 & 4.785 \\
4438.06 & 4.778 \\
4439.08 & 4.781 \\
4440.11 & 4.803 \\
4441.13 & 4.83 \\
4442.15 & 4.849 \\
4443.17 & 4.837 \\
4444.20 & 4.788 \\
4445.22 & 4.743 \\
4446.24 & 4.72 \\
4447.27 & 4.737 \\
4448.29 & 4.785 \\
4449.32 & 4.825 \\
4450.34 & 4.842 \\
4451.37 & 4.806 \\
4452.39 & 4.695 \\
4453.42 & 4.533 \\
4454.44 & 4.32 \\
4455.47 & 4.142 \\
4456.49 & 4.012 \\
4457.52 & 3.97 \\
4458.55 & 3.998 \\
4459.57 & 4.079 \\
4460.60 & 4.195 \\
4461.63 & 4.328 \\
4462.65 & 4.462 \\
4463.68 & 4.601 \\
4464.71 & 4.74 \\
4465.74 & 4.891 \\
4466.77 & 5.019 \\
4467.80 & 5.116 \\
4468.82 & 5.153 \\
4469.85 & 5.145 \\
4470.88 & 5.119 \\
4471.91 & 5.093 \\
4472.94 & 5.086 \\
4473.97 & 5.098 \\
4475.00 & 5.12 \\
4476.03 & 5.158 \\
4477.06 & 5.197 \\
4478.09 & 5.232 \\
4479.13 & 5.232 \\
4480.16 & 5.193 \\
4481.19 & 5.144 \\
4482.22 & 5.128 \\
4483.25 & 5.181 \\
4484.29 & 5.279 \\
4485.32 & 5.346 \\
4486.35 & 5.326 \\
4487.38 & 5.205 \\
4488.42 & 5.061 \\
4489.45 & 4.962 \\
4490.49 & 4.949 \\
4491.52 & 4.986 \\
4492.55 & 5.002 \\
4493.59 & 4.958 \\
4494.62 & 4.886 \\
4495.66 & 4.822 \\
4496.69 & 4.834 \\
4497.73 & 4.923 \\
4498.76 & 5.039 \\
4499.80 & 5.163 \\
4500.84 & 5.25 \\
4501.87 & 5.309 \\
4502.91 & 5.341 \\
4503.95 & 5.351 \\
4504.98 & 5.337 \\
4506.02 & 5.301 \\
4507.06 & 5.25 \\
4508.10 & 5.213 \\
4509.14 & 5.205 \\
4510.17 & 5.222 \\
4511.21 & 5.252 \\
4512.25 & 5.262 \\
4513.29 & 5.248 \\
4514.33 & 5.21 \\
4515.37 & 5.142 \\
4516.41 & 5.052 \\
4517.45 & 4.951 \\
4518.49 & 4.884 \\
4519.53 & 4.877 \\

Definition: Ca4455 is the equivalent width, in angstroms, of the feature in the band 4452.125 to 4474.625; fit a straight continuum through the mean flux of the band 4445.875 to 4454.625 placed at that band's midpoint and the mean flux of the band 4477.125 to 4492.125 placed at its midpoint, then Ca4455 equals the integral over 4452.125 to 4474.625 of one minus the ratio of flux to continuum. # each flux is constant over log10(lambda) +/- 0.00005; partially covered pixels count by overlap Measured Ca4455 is 1.2 angstroms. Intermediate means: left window 4.71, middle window 4.63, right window 5.16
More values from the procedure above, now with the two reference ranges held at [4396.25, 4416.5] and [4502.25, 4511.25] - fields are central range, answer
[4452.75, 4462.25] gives 1.2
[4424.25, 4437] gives -0.5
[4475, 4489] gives -0.5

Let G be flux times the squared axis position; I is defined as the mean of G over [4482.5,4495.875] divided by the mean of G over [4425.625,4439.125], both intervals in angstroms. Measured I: 1.11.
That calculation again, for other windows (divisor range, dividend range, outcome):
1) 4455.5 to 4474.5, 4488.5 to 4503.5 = 1.09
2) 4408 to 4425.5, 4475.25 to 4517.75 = 1.19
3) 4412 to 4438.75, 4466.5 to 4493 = 1.14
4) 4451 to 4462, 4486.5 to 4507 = 1.21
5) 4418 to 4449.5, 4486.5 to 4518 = 1.12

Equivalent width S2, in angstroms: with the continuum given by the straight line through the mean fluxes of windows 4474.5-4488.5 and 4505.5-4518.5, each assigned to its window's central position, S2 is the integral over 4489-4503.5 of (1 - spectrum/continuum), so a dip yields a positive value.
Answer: 0.44 angstroms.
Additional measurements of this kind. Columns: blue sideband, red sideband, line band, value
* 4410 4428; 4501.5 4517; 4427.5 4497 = 0.9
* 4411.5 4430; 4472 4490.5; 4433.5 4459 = 1.0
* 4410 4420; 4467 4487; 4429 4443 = -0.1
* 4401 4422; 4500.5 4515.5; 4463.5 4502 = -0.5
